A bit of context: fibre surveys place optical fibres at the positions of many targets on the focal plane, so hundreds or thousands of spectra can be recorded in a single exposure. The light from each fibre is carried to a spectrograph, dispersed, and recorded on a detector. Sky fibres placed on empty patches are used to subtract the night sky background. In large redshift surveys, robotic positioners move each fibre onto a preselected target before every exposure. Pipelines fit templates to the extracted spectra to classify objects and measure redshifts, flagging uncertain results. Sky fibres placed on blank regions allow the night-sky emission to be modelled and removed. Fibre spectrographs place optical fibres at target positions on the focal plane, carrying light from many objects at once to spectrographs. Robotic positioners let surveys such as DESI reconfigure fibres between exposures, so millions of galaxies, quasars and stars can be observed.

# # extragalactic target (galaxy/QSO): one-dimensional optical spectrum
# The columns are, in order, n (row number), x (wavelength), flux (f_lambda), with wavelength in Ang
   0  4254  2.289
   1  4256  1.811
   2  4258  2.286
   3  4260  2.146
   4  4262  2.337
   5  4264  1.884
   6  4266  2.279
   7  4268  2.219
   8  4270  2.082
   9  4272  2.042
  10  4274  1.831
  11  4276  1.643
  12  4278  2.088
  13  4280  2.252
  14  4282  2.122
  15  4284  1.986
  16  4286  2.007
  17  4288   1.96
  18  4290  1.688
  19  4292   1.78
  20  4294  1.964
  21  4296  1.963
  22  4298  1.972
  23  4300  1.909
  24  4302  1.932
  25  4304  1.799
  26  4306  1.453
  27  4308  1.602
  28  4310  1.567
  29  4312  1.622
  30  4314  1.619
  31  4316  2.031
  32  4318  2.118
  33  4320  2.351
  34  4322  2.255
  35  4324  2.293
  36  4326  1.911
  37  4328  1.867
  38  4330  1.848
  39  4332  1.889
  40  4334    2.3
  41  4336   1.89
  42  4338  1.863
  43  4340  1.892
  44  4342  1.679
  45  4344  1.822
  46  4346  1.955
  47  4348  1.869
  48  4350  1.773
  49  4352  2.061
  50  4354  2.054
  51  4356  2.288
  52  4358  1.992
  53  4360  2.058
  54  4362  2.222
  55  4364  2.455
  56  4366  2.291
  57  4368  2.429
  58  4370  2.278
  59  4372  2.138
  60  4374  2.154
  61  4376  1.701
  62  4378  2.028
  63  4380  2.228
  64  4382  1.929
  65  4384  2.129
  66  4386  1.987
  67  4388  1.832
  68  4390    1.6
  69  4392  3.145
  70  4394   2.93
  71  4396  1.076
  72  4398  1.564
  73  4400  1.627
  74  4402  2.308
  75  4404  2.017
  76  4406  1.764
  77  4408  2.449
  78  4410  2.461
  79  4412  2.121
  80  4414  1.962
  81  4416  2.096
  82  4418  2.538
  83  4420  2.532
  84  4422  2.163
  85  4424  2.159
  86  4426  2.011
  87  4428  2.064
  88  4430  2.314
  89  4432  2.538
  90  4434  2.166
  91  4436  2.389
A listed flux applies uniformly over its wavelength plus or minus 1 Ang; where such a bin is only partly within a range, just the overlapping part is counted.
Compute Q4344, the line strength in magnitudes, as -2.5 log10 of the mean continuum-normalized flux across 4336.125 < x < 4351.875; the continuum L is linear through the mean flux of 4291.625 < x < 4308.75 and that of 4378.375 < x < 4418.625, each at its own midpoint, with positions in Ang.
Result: 0.05 mag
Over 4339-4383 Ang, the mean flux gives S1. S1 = 2.06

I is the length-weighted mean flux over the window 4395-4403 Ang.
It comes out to 1.64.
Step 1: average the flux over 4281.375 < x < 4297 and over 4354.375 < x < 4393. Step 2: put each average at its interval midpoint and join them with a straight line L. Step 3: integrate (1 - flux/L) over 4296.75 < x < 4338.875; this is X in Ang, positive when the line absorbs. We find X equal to 2.01 Ang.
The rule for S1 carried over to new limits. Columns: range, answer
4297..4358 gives 1.92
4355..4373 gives 2.24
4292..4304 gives 1.92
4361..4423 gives 2.13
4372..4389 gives 2.01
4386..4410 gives 2.04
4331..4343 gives 1.92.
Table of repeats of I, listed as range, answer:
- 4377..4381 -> 2.13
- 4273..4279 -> 1.85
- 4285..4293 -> 1.86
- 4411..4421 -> 2.25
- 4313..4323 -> 2.07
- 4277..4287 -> 2.09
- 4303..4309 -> 1.62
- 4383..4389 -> 1.98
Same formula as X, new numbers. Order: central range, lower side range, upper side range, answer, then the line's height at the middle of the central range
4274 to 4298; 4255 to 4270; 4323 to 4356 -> 1.5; 2.08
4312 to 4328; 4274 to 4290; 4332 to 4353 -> -0.9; 1.93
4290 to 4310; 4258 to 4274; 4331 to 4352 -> 2.2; 2.03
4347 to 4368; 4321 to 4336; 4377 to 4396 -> -0.3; 2.09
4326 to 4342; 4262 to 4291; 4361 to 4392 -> 1.2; 2.08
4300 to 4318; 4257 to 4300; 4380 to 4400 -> 2.5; 2.02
